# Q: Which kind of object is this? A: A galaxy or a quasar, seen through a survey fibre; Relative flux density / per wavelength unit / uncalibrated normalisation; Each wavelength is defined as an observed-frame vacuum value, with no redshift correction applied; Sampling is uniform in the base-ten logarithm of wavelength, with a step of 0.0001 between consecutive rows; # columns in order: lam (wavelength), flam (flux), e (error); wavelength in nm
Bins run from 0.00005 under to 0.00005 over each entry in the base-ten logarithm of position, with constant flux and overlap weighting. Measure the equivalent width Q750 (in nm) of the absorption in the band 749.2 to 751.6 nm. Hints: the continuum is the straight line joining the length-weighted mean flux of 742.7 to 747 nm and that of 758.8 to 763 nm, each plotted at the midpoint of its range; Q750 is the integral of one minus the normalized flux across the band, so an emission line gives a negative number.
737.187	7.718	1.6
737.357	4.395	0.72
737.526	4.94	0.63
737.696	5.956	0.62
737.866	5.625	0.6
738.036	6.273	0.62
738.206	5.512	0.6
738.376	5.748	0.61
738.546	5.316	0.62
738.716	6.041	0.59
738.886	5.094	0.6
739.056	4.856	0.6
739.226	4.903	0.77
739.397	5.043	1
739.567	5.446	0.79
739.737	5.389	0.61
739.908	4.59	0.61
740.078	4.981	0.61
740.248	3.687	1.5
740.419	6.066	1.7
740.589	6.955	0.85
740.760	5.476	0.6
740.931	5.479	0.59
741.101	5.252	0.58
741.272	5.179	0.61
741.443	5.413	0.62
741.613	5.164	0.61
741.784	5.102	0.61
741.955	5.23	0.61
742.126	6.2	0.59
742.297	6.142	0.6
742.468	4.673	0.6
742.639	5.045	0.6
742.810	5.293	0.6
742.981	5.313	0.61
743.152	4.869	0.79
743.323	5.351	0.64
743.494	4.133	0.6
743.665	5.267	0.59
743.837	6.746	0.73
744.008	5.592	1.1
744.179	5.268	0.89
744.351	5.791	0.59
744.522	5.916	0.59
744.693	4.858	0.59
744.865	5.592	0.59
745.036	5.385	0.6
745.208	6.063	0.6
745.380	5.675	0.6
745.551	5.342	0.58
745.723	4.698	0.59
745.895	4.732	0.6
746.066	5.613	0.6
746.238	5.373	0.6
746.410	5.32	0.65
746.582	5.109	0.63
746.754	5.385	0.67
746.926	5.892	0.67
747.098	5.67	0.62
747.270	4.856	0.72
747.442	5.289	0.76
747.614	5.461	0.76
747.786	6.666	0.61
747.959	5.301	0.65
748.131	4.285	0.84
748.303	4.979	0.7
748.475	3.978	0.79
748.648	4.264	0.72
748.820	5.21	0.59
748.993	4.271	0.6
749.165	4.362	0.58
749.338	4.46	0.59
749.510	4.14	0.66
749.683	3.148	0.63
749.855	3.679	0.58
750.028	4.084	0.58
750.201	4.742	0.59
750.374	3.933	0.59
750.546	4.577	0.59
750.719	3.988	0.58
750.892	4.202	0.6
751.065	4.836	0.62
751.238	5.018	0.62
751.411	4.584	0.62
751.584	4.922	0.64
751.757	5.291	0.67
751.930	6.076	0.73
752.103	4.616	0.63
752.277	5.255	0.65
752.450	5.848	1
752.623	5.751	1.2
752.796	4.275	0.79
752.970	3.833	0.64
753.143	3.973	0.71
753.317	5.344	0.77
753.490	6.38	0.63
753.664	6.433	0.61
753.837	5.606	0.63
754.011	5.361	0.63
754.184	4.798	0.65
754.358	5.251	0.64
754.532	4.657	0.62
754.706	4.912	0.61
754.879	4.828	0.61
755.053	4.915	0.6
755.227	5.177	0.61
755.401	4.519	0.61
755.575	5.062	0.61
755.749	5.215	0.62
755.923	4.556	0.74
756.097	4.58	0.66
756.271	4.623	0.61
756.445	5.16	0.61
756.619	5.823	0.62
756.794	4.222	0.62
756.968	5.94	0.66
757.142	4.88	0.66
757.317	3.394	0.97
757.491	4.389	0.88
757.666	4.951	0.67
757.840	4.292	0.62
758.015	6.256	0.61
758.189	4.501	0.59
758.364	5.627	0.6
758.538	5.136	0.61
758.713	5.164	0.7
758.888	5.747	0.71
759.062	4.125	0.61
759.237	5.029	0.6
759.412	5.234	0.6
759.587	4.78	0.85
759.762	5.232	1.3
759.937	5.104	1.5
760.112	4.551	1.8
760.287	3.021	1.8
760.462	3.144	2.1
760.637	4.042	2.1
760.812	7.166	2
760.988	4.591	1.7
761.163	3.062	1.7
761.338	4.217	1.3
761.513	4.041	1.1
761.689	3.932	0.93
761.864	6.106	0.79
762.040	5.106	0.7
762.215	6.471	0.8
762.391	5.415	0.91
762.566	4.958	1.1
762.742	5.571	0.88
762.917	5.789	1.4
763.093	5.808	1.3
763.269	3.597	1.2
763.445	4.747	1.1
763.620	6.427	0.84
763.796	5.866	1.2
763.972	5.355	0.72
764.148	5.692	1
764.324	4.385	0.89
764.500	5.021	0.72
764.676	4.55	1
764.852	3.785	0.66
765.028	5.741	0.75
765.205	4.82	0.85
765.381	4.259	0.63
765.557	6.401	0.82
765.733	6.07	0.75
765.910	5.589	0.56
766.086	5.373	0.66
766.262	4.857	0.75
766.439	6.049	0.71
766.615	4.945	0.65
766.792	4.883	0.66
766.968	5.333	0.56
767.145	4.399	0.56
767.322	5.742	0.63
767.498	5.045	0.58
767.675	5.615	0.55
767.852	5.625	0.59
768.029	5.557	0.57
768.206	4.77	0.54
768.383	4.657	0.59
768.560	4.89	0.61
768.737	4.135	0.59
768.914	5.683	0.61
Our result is 0.42 nm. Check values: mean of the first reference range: 5.38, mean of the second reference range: 4.85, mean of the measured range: 4.29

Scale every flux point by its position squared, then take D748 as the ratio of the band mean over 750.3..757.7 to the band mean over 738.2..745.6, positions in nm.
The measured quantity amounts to 0.9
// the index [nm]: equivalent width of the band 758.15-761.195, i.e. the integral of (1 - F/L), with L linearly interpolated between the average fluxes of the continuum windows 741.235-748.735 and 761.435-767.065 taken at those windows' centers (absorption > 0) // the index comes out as 0.27 nm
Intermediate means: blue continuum 5.31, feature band 4.77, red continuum 5.22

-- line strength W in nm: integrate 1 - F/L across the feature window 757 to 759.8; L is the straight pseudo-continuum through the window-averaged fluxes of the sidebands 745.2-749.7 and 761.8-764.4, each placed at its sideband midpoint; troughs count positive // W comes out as 0.19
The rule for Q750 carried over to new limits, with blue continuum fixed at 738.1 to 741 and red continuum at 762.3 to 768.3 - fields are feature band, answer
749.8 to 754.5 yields 0.33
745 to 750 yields 0.31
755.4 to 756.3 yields 0.08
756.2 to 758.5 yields 0.15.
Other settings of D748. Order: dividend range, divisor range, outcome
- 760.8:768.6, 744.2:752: 1.09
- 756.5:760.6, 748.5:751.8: 1.12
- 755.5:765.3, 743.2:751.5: 1.03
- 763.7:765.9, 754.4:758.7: 1.08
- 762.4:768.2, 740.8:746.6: 1.04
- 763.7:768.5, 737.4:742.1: 1.04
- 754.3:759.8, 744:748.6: 0.95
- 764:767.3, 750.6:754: 1.05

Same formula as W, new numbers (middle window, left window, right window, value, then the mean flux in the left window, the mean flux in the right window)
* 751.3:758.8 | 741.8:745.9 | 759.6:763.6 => 0.01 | 5.39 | 4.83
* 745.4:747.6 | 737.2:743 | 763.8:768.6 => 0.01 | 5.38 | 5.18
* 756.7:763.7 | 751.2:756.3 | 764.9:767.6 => 0.38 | 5.06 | 5.28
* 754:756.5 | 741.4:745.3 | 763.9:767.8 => 0.19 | 5.41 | 5.18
